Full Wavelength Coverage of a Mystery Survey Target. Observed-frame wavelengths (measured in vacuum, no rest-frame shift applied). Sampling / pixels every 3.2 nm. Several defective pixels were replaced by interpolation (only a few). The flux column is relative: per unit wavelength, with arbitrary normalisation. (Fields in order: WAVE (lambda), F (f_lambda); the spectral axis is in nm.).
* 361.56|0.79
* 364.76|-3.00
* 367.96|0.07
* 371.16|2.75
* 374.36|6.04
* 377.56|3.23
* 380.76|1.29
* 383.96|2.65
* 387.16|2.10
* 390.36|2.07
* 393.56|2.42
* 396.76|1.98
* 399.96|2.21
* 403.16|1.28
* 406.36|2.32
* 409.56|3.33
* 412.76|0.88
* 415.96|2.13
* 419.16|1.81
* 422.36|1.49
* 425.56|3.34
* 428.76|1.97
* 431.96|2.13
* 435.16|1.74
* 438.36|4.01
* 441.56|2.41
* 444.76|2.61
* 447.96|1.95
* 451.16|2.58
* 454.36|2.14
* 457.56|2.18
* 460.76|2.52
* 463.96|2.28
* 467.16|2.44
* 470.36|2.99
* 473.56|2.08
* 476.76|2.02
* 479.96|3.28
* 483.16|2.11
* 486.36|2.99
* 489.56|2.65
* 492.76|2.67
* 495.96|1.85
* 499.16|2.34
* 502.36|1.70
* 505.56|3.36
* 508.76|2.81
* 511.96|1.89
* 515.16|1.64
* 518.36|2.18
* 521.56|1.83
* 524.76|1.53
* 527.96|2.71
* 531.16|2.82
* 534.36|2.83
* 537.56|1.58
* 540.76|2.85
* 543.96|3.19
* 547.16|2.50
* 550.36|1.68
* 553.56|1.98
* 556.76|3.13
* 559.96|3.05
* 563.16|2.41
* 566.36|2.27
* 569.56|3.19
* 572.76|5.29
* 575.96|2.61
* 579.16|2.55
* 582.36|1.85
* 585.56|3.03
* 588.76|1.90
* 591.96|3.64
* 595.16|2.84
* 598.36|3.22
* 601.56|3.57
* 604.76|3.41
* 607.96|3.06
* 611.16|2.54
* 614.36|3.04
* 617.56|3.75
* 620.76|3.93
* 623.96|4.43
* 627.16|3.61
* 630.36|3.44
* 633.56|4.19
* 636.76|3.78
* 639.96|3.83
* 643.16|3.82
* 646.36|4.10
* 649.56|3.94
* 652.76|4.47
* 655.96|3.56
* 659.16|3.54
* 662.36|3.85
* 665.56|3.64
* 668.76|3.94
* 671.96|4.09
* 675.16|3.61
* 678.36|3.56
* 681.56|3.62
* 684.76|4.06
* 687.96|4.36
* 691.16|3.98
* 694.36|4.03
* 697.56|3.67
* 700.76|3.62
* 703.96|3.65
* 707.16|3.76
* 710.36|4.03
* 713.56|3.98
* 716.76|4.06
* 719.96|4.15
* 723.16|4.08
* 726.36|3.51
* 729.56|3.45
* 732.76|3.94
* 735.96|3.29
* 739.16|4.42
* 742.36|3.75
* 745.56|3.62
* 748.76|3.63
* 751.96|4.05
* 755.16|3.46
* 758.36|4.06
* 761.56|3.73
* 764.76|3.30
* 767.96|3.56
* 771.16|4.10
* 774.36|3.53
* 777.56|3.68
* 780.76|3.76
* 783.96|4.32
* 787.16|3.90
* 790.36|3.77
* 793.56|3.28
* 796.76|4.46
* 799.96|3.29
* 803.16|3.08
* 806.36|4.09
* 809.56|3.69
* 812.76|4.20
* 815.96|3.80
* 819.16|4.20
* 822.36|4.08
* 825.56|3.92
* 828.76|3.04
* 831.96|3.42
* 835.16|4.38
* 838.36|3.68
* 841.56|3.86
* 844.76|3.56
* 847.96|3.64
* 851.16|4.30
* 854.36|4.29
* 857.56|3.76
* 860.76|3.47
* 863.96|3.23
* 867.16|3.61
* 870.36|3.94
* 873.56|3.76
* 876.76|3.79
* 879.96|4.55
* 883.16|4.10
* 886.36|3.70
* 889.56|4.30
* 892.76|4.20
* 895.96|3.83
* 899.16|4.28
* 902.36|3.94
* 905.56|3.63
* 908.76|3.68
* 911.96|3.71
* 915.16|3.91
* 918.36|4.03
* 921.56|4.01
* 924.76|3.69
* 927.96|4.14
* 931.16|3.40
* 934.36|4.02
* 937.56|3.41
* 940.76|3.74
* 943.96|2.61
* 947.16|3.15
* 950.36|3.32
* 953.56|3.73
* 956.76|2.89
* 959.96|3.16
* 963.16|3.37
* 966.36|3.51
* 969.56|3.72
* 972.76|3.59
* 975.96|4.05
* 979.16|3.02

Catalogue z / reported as 0.537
